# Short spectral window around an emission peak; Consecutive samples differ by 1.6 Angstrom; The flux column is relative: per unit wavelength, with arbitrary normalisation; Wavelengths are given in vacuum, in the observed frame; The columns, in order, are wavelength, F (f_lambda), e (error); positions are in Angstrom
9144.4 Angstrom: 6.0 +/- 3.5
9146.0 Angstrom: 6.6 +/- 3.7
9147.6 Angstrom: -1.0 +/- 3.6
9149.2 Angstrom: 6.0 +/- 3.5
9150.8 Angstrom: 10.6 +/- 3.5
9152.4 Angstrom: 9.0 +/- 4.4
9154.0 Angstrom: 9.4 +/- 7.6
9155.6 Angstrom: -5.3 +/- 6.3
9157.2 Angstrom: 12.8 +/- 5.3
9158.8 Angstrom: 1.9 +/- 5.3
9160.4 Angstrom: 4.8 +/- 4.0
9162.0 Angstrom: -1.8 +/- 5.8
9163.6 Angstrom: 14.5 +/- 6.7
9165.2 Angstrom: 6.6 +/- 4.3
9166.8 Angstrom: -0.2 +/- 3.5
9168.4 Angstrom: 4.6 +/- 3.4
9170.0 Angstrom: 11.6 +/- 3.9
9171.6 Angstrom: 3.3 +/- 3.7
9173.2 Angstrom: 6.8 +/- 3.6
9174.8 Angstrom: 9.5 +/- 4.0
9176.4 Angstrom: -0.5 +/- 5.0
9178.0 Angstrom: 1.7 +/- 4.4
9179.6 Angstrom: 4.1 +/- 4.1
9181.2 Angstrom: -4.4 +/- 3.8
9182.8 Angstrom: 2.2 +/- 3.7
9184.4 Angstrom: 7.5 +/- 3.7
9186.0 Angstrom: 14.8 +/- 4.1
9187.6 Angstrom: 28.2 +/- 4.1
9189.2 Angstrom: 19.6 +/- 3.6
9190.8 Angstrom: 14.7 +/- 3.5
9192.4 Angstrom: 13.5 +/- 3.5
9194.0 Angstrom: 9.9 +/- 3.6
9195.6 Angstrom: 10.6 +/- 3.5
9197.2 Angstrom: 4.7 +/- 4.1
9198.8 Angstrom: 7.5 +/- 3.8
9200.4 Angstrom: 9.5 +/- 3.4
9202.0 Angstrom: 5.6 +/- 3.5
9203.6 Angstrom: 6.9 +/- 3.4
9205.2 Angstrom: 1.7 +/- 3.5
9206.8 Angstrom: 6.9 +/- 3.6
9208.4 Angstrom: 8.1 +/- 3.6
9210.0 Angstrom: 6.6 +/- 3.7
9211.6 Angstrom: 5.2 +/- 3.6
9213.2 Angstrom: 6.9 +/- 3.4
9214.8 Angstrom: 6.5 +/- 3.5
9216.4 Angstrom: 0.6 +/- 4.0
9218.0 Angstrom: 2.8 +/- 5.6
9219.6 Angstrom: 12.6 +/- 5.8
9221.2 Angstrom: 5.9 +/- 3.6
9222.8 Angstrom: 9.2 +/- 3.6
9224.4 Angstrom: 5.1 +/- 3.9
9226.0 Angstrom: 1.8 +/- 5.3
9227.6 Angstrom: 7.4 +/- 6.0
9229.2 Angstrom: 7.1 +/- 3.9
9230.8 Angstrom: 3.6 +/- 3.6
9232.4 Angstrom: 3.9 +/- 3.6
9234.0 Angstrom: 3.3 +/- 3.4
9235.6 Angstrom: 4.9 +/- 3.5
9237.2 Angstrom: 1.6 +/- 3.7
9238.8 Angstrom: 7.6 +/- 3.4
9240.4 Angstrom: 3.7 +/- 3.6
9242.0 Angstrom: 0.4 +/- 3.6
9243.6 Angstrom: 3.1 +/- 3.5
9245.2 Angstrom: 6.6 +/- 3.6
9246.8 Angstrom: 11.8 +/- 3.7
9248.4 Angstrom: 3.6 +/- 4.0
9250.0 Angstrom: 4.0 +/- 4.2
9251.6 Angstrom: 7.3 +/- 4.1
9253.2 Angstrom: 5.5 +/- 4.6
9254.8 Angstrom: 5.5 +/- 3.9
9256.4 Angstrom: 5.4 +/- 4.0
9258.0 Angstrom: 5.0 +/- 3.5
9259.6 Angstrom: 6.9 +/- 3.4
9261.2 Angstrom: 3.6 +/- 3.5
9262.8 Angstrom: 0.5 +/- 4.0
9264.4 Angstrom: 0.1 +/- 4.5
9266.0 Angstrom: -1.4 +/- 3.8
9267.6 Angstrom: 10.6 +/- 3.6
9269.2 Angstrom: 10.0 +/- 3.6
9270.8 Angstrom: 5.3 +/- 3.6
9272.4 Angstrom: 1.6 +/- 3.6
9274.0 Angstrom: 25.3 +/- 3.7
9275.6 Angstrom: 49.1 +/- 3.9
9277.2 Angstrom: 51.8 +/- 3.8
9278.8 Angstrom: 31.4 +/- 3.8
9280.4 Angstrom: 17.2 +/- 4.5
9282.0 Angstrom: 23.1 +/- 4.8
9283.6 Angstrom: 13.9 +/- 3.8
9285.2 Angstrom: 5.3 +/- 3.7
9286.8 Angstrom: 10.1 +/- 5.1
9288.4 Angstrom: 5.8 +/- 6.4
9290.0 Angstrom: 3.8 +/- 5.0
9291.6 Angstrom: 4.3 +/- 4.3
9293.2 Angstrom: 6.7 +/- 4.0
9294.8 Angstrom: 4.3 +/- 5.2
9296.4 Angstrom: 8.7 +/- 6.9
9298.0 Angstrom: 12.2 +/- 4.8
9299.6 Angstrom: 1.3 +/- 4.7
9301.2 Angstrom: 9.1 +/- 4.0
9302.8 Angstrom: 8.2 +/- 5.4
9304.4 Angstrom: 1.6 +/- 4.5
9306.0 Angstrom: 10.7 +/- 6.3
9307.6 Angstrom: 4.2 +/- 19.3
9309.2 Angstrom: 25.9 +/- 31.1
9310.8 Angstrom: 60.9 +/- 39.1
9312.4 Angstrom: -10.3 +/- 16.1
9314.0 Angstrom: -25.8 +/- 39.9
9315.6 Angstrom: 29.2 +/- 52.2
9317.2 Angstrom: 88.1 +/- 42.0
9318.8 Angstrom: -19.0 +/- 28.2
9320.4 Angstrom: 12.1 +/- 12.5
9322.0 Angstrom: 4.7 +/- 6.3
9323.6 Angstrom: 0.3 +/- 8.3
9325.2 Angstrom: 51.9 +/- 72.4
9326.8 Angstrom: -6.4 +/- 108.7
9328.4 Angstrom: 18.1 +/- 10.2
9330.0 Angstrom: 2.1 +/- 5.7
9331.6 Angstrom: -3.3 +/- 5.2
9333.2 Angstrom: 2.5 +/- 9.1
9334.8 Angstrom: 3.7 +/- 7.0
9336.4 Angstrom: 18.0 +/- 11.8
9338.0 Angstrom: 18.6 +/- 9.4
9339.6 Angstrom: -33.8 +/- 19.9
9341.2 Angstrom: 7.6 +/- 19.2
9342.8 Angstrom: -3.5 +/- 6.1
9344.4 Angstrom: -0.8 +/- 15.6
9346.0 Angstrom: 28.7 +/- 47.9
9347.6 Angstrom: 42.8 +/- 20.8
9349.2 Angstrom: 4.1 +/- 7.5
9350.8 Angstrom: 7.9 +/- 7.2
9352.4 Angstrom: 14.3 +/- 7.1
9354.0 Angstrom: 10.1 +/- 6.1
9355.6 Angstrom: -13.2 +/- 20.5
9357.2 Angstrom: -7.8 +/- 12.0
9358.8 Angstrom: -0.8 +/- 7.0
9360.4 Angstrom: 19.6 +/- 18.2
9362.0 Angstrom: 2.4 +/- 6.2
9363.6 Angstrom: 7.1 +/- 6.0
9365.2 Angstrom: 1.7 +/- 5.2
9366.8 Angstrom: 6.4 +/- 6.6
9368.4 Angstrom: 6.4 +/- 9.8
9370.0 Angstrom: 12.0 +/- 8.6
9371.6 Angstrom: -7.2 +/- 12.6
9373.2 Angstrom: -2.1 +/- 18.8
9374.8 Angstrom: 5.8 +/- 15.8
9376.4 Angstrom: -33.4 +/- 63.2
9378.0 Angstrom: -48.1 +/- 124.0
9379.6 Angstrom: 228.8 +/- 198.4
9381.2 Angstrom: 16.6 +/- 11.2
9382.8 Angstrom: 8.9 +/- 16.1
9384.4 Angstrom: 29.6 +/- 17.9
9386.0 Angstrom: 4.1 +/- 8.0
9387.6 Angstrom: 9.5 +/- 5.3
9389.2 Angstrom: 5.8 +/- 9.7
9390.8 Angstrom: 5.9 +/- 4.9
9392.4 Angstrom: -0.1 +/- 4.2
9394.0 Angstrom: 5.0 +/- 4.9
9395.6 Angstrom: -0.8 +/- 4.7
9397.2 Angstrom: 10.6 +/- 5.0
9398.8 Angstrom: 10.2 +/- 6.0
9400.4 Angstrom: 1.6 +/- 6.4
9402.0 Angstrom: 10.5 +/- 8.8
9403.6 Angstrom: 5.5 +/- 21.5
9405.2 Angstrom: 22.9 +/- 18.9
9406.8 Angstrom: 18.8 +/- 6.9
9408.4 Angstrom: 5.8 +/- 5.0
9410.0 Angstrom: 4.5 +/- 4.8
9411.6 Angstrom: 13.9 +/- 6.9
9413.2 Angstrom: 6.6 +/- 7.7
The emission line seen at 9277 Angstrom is [O III]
